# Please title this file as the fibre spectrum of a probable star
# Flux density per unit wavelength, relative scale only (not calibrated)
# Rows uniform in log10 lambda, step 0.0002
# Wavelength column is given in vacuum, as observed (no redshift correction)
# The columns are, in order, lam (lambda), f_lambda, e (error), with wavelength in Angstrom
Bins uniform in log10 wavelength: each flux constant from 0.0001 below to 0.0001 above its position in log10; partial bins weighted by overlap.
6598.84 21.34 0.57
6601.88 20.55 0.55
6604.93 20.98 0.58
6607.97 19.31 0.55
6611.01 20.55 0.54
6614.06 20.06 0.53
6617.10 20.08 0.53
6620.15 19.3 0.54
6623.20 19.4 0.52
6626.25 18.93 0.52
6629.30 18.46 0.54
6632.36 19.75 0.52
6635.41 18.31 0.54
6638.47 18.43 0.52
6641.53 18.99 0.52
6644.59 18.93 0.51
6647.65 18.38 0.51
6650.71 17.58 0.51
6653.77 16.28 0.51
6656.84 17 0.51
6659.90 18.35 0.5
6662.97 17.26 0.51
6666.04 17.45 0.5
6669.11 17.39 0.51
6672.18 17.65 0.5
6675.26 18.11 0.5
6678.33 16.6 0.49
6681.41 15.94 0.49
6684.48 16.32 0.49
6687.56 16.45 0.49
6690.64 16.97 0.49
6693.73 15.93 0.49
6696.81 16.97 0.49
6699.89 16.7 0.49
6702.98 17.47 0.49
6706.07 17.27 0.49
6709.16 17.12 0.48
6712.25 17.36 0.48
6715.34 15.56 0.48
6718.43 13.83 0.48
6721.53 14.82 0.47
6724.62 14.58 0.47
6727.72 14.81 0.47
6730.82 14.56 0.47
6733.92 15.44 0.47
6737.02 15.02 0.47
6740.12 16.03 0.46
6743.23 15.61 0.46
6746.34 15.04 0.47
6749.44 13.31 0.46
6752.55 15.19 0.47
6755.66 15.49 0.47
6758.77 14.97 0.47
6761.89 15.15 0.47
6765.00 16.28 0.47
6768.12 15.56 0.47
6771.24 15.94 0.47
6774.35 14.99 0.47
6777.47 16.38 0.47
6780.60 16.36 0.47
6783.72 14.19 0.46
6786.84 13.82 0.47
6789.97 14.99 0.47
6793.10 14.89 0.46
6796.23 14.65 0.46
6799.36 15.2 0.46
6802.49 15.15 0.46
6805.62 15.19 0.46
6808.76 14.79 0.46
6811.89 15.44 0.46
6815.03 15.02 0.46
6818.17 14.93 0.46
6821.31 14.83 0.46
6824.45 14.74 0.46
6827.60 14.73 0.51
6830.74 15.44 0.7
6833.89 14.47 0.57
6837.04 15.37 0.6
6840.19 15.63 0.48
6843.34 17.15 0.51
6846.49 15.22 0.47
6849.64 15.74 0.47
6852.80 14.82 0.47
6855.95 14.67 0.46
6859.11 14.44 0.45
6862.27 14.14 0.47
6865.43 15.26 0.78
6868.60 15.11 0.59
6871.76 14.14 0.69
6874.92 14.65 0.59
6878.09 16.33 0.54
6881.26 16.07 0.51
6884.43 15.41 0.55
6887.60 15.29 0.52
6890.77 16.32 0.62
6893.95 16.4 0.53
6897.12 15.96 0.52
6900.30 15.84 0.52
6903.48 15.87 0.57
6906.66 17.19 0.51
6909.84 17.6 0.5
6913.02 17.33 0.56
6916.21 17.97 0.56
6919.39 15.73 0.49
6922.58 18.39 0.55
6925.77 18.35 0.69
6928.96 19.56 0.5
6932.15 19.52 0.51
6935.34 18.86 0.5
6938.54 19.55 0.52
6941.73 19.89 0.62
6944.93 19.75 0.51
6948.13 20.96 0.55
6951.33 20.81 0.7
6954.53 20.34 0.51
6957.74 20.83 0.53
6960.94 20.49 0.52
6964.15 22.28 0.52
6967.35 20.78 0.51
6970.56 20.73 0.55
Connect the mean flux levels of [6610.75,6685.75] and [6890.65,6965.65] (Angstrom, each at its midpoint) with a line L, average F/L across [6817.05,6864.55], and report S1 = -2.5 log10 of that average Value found 0.22 mag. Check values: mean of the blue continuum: 18.2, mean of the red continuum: 18.6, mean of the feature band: 15.1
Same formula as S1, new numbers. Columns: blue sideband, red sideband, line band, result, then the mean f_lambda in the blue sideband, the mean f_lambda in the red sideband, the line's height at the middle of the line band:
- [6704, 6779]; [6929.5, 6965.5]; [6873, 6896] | 0.191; 15.4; 20.3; 18.8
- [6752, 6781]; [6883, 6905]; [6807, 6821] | 0.048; 15.6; 15.9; 15.7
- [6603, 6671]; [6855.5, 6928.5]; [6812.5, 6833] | 0.127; 18.7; 16.1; 16.8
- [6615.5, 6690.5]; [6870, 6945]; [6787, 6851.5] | 0.151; 18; 17.1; 17.4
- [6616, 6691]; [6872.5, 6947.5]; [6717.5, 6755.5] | 0.189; 17.9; 17.3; 17.7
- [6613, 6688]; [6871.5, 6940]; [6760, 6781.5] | 0.116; 18.1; 17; 17.6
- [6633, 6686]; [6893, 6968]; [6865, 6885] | 0.210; 17.6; 18.8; 18.5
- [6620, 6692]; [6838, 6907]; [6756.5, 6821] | 0.083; 17.8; 15.5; 16.4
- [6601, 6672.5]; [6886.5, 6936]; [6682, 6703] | 0.113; 18.7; 17.3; 18.4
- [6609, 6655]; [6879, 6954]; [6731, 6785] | 0.199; 18.9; 17.8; 18.4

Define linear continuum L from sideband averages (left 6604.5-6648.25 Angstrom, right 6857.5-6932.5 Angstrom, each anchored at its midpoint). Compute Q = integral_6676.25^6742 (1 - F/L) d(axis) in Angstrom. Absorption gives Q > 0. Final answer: 8.5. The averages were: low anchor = 19.3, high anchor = 16.3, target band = 16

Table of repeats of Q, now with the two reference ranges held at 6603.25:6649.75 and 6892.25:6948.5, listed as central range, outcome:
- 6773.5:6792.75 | 3.61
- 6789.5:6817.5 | 5.25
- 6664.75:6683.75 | 1.93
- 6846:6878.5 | 5.95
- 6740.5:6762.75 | 4.42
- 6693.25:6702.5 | 1.11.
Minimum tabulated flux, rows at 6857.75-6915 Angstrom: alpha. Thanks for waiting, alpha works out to 14.14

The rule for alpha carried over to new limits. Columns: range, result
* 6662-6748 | 13.83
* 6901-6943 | 15.73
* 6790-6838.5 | 14.47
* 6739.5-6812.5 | 13.31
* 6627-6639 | 18.31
